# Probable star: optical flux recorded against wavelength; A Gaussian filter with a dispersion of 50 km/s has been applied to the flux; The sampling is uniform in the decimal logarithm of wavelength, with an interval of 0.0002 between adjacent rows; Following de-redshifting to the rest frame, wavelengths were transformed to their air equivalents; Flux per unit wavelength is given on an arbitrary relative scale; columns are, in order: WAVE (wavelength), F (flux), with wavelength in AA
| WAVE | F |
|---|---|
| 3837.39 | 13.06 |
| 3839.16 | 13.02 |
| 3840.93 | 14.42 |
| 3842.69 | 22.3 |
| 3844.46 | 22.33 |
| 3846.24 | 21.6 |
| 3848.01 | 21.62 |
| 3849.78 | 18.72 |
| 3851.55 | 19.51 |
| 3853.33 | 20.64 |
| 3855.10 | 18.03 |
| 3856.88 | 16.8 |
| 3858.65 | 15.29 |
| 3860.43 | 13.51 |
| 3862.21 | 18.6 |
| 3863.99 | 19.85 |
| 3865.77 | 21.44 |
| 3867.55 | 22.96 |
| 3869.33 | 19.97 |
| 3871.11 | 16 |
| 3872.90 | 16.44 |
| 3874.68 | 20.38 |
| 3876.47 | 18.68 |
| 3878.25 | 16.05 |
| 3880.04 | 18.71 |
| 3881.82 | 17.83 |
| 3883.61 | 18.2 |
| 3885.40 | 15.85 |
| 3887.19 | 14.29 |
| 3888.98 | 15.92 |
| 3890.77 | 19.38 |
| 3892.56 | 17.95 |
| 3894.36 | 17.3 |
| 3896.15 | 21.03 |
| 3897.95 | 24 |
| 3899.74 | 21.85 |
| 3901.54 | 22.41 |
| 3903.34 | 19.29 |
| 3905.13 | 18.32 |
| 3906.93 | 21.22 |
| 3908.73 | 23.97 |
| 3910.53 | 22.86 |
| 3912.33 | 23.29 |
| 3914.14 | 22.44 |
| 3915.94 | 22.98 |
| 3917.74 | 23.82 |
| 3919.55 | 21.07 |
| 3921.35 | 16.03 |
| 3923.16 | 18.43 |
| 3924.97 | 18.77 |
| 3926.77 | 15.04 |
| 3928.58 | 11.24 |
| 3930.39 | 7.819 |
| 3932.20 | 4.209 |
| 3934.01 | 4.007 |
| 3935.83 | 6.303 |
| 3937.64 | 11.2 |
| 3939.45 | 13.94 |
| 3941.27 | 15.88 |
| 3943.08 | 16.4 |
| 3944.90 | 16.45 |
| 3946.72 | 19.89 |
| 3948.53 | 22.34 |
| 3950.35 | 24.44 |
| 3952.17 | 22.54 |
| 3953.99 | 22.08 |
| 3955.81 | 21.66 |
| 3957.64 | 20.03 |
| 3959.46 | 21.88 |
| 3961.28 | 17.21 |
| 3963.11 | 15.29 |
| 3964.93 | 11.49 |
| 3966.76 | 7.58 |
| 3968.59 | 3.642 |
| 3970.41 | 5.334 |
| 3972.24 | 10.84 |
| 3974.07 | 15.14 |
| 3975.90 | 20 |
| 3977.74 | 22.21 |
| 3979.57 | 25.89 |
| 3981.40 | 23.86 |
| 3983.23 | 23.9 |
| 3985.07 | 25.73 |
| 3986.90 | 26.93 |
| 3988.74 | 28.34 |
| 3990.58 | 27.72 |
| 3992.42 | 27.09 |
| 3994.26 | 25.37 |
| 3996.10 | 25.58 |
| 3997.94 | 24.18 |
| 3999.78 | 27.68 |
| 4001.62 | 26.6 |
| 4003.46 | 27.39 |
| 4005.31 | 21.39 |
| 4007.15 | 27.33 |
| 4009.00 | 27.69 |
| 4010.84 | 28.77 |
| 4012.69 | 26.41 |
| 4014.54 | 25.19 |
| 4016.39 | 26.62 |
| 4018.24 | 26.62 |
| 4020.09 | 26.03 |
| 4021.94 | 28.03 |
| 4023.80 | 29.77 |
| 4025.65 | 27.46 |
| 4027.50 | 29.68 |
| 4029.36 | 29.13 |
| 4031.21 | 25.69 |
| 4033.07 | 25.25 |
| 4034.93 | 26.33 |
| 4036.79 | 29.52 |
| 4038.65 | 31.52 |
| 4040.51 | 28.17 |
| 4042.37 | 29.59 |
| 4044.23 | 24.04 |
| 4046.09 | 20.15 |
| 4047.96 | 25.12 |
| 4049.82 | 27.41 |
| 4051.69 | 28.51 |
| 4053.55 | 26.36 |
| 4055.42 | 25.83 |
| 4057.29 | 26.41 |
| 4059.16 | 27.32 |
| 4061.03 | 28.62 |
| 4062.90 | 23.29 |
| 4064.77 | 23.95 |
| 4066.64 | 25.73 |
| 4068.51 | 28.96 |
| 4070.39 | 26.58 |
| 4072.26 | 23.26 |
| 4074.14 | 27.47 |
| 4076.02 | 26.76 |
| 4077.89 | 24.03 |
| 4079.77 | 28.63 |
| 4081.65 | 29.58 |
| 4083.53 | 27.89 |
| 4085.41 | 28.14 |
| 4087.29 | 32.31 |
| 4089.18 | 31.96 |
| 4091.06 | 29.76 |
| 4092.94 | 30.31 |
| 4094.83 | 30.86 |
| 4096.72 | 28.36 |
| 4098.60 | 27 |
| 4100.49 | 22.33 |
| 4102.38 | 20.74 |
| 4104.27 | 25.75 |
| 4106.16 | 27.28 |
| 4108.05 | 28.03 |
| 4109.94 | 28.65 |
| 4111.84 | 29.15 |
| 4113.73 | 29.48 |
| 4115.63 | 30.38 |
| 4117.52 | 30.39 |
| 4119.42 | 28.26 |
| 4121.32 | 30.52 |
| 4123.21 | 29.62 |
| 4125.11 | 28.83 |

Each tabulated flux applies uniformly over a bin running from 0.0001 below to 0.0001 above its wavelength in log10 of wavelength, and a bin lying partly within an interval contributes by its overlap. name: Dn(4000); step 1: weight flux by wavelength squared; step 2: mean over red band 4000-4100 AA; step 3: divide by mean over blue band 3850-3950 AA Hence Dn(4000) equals 1.65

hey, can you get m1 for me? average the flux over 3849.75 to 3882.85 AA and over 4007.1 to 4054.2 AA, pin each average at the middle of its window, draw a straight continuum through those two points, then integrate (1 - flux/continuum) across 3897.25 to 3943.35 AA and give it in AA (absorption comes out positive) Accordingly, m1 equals 8.6 AA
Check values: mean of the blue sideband 18.4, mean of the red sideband 27.2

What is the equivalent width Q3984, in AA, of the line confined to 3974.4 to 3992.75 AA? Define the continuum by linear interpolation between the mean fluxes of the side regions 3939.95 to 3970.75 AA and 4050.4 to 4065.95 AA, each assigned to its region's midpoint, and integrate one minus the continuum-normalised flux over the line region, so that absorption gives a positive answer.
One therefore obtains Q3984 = -5.0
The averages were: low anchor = 16.9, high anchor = 26.3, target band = 24.8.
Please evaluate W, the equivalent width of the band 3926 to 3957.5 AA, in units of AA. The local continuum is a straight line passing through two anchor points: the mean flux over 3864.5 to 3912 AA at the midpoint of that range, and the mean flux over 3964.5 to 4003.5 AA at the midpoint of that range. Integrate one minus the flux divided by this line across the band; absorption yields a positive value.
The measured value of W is 8.0 AA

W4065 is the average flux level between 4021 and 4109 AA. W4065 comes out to 27.2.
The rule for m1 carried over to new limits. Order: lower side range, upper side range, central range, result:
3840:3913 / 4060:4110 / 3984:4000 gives -1.9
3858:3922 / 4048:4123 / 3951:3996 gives 6.3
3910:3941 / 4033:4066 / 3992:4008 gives -2.7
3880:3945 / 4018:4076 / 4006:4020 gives -1.4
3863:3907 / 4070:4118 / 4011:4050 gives -2.9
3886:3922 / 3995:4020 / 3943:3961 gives 1.8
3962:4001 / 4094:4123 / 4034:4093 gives -5.0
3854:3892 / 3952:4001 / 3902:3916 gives -2.3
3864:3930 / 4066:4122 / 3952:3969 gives 4.3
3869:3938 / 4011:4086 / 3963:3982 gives 6.6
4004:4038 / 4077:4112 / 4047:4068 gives 0.9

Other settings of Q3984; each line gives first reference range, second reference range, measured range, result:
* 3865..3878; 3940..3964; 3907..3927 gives -1.6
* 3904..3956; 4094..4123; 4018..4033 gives -3.0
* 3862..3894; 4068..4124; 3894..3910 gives -1.6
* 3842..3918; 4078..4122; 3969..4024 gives 0.3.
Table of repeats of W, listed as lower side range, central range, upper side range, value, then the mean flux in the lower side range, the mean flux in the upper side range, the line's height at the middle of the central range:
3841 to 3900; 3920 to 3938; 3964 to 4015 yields 7.8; 18.8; 22.1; 20.4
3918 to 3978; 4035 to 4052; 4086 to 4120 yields -2.7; 15.2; 28.4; 23.3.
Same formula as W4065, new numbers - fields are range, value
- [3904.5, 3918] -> 22.4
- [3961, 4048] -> 23.8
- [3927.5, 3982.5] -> 15.4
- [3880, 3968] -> 17.6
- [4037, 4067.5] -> 26.5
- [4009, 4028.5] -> 27.5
